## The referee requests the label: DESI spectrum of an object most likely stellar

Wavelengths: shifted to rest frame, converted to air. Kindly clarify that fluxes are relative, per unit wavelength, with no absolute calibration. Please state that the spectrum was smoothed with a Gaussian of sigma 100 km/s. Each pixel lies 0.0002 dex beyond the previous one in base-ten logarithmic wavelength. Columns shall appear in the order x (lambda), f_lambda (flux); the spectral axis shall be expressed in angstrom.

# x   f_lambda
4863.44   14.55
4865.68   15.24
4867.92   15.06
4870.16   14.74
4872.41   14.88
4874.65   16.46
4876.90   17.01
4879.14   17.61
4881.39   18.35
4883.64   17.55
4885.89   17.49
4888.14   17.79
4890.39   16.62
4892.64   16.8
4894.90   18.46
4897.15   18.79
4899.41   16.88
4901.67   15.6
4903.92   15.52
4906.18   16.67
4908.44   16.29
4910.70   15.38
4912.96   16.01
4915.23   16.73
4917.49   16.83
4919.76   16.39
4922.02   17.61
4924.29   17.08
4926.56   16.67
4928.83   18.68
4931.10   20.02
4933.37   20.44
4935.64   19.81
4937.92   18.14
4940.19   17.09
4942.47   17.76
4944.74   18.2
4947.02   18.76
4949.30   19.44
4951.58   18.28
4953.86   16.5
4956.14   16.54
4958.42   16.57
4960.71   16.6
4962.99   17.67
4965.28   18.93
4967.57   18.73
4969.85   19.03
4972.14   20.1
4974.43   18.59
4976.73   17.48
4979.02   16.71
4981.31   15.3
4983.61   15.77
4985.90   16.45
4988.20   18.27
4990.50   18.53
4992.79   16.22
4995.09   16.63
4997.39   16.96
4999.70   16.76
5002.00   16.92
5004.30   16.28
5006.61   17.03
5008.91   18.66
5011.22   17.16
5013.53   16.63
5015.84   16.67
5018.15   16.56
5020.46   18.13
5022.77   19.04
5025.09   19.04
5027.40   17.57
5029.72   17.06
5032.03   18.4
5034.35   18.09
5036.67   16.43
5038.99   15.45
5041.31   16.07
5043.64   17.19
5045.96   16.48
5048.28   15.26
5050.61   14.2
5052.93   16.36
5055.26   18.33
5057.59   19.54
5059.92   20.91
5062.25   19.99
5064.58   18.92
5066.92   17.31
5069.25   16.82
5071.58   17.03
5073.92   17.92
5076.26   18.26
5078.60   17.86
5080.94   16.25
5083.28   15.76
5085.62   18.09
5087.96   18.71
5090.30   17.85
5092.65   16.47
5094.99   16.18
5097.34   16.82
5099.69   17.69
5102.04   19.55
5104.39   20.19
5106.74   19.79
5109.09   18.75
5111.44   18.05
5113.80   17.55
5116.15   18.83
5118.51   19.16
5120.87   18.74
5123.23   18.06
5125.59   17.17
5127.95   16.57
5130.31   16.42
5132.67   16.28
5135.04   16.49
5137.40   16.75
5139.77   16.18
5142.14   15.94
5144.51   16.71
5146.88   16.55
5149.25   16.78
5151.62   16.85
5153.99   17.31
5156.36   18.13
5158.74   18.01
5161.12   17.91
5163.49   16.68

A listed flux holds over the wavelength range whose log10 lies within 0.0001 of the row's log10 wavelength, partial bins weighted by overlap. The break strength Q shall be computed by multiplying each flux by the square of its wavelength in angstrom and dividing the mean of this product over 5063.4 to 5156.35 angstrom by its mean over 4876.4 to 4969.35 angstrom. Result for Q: 1.1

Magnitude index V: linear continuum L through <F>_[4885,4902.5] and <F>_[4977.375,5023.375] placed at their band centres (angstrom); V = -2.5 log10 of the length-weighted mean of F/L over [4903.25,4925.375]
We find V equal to 0.05 mag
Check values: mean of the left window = 17.3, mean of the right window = 17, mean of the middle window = 16.5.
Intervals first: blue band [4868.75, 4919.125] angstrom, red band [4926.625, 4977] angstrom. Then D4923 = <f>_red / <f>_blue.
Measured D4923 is 1.09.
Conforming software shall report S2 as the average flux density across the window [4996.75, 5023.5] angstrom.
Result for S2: 17.2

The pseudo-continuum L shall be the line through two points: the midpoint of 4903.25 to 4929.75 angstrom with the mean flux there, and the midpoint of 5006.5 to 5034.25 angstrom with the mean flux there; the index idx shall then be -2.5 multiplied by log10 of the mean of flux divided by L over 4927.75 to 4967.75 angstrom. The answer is -0.08 mag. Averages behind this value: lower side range 16.7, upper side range 17.7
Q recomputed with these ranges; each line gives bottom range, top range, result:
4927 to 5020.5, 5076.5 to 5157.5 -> 1.05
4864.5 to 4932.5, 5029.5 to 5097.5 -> 1.10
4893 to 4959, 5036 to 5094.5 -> 1.05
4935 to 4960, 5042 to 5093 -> 1.03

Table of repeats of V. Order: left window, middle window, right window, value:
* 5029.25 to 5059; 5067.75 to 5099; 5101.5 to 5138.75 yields 0.013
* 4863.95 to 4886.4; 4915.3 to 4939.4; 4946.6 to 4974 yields -0.040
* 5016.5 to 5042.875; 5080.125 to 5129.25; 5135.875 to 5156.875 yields -0.058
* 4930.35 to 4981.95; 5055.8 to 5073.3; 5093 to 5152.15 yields -0.053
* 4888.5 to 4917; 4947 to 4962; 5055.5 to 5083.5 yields -0.020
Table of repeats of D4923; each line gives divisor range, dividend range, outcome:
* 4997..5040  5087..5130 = 1.04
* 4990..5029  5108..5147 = 1.00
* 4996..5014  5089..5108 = 1.06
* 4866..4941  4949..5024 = 1.02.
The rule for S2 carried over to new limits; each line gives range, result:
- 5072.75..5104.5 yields 17.6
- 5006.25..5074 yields 17.5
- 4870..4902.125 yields 17.1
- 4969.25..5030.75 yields 17.4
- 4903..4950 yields 17.6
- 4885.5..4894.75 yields 17.3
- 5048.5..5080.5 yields 17.8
